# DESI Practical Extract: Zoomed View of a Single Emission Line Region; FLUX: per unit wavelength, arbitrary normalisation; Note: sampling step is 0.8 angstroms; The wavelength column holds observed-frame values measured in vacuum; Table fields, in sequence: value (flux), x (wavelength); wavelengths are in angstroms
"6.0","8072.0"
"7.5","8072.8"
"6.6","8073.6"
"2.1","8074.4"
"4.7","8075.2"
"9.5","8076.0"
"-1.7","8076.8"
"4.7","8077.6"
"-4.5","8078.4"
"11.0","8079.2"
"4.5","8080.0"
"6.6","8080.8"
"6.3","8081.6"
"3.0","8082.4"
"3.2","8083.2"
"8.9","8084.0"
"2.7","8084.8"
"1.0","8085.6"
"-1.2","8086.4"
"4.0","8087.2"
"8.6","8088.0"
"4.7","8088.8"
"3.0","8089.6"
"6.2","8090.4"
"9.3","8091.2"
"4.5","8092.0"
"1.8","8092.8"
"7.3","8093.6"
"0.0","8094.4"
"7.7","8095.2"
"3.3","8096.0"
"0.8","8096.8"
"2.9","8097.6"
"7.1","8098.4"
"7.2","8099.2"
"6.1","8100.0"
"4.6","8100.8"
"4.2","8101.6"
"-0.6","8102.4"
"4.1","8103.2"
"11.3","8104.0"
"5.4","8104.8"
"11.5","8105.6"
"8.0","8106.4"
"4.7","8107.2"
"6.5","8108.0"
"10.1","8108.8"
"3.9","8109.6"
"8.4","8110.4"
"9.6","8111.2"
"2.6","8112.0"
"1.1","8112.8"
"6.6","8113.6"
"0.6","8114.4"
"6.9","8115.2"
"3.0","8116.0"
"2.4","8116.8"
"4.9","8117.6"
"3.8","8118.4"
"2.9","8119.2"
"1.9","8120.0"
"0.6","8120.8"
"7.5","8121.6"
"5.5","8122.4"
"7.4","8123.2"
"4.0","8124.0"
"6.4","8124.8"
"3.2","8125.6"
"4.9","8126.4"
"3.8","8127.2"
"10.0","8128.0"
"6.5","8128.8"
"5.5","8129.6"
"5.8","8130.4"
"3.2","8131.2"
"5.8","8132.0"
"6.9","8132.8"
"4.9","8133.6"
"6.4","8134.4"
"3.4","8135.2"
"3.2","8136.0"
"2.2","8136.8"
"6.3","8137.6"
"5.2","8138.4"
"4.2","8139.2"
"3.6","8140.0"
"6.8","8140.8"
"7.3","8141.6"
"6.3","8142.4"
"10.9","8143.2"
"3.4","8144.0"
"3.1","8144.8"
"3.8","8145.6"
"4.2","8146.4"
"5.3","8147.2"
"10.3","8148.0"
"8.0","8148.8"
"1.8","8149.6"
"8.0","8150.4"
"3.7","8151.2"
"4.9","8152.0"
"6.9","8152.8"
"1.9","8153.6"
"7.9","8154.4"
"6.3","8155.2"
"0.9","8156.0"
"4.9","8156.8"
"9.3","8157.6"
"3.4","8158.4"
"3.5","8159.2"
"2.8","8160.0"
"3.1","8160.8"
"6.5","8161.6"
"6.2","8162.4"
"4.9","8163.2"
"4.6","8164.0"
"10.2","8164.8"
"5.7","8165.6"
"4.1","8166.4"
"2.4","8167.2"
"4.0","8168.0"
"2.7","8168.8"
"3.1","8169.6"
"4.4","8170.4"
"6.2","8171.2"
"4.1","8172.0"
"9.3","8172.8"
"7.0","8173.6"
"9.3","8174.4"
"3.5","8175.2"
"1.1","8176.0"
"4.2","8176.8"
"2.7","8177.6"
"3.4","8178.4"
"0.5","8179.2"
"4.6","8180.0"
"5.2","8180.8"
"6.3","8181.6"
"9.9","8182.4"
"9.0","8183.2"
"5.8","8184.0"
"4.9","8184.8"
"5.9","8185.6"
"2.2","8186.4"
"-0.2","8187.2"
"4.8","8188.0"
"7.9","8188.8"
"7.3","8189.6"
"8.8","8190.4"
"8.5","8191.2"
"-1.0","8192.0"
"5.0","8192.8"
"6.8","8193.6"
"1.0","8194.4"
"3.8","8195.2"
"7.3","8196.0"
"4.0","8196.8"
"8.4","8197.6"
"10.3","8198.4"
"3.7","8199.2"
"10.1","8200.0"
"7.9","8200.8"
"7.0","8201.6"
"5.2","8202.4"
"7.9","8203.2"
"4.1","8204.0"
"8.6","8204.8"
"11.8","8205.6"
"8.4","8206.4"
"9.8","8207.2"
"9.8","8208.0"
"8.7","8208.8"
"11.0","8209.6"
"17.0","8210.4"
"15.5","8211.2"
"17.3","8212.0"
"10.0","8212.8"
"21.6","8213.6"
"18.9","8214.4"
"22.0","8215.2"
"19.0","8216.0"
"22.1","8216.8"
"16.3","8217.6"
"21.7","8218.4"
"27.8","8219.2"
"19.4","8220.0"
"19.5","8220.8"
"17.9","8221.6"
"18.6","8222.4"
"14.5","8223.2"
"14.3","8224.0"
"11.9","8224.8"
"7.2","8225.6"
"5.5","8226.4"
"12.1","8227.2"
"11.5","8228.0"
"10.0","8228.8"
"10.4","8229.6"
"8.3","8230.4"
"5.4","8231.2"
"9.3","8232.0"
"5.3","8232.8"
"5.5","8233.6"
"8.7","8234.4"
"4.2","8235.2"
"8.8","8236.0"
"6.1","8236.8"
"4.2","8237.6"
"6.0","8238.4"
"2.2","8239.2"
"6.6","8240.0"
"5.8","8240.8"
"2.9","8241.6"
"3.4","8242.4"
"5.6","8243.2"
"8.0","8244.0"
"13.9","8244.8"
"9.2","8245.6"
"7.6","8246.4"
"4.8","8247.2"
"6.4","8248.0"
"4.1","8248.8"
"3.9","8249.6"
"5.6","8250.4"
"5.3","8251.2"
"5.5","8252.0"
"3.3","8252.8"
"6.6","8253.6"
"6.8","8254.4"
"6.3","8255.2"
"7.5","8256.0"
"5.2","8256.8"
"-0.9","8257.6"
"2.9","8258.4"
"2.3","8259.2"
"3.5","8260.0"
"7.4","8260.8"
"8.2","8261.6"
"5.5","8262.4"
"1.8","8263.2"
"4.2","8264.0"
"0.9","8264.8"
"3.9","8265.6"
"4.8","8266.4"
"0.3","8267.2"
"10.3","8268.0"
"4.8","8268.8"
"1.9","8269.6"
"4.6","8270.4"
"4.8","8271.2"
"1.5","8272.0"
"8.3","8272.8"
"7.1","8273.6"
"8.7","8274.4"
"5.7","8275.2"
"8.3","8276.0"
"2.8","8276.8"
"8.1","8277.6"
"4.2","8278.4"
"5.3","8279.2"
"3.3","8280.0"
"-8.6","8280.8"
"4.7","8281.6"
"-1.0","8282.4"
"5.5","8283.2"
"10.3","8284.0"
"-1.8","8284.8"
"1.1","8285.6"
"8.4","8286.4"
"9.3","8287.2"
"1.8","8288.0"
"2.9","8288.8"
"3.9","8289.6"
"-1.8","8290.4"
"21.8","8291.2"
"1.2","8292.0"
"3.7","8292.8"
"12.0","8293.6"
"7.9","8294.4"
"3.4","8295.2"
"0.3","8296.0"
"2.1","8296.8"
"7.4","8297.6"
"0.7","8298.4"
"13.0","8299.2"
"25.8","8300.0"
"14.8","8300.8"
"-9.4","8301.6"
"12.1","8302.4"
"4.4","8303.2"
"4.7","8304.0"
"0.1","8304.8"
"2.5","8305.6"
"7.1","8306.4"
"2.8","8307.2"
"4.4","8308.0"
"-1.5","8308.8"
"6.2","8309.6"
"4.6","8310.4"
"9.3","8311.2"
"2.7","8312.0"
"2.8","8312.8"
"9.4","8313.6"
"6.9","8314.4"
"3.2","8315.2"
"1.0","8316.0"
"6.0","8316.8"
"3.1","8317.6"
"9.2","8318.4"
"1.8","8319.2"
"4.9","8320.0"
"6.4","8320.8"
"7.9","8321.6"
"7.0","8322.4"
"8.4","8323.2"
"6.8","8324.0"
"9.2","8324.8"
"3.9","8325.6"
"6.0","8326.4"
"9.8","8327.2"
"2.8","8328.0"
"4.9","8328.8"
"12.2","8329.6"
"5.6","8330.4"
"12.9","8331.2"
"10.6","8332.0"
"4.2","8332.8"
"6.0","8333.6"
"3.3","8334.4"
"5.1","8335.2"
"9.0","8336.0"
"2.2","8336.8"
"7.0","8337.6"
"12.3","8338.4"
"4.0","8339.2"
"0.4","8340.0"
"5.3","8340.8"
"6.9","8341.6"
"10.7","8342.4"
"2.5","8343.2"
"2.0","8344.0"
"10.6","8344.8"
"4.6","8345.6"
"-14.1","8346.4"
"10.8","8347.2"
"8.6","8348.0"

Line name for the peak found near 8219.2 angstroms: [O II]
